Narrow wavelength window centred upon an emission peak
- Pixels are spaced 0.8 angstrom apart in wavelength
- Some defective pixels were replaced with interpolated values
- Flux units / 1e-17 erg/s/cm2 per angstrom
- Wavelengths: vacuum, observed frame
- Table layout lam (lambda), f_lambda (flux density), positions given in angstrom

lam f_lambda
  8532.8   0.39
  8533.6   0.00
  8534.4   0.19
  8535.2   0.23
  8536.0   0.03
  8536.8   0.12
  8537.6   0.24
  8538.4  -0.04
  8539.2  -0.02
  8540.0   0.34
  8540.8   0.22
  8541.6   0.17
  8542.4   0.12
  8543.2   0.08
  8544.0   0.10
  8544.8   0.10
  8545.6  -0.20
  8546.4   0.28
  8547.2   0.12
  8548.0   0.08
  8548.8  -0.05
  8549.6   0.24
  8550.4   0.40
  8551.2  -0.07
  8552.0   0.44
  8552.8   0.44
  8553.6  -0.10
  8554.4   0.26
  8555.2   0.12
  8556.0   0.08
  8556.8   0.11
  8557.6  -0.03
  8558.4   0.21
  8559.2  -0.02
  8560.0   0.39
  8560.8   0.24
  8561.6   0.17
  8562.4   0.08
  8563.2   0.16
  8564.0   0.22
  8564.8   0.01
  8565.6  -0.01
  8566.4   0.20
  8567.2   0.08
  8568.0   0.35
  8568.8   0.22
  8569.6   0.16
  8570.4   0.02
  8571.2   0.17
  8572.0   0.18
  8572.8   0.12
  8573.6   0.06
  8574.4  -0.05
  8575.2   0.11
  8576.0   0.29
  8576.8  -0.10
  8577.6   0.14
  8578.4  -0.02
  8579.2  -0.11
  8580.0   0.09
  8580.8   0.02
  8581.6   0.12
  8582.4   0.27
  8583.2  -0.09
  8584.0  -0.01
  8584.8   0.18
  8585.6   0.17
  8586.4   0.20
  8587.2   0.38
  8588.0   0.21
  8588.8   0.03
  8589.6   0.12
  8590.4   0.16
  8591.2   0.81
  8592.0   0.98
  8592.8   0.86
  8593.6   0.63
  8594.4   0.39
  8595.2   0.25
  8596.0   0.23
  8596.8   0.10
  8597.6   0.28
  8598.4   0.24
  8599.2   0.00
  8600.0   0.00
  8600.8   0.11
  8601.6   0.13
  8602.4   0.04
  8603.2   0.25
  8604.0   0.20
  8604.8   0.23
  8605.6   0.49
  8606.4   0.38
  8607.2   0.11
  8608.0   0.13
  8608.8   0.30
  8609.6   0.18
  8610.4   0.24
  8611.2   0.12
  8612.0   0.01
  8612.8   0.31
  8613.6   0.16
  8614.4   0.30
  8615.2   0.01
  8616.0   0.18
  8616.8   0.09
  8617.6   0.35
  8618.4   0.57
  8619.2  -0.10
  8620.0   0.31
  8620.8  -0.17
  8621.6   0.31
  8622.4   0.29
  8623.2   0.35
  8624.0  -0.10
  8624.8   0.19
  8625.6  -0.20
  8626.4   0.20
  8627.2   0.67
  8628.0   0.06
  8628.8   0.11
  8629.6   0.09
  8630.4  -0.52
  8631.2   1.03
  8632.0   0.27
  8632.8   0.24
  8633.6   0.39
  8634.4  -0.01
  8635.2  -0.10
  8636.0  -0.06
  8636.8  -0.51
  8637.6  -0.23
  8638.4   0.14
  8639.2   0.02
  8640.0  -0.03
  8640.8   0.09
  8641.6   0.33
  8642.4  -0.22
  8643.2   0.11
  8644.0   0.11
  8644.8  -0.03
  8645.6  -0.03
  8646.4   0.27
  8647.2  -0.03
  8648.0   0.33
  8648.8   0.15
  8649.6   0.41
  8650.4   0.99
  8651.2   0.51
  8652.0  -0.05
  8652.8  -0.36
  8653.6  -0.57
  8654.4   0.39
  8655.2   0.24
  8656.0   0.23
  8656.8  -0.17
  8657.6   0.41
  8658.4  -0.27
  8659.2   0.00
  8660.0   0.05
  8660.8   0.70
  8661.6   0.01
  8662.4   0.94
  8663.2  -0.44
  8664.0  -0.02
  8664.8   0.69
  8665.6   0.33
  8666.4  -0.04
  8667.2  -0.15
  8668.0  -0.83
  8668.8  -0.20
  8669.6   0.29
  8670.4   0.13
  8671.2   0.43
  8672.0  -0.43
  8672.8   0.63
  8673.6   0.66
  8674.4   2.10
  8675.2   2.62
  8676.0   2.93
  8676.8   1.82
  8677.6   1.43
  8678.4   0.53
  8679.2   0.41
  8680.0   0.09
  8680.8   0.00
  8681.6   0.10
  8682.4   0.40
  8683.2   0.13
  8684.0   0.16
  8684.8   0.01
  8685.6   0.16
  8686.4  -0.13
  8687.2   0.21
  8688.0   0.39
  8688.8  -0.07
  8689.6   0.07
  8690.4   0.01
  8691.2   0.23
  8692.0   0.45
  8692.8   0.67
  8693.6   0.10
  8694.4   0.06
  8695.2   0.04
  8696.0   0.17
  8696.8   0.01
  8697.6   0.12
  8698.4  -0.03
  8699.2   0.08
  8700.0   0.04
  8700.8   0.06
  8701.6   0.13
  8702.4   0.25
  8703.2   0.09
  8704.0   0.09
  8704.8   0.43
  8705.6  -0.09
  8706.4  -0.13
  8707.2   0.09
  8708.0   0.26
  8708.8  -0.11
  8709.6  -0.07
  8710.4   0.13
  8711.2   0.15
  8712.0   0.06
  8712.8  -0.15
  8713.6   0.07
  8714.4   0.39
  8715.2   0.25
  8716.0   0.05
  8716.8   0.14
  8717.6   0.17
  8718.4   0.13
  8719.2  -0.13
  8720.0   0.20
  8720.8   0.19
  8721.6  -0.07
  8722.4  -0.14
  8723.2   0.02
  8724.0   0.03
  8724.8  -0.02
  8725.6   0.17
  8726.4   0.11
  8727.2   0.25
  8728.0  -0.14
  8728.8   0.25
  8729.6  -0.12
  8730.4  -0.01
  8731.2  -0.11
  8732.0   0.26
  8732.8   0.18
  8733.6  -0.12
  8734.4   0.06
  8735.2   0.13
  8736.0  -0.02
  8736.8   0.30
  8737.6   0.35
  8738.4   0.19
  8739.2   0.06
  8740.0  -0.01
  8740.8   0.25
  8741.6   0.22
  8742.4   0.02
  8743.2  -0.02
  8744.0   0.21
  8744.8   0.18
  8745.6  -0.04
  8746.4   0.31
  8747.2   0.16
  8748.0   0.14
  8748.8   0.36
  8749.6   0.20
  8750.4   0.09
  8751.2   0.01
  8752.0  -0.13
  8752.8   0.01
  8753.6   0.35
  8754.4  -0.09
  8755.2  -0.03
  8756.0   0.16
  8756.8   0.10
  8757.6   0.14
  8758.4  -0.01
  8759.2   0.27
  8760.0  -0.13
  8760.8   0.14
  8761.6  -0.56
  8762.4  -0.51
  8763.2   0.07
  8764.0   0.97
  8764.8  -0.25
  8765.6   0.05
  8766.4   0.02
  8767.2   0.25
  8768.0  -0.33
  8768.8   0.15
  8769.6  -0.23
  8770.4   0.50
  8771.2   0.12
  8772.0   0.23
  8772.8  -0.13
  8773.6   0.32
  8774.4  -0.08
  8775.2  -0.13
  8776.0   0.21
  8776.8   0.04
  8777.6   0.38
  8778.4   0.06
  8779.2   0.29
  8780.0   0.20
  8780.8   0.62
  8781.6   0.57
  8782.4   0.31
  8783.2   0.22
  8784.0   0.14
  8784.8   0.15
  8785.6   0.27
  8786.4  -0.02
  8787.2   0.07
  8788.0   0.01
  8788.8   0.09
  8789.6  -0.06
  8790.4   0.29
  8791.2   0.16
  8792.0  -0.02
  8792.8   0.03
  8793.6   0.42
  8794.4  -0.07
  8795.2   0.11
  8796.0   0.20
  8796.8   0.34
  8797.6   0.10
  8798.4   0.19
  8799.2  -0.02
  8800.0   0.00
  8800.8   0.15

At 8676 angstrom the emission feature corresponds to [O III]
